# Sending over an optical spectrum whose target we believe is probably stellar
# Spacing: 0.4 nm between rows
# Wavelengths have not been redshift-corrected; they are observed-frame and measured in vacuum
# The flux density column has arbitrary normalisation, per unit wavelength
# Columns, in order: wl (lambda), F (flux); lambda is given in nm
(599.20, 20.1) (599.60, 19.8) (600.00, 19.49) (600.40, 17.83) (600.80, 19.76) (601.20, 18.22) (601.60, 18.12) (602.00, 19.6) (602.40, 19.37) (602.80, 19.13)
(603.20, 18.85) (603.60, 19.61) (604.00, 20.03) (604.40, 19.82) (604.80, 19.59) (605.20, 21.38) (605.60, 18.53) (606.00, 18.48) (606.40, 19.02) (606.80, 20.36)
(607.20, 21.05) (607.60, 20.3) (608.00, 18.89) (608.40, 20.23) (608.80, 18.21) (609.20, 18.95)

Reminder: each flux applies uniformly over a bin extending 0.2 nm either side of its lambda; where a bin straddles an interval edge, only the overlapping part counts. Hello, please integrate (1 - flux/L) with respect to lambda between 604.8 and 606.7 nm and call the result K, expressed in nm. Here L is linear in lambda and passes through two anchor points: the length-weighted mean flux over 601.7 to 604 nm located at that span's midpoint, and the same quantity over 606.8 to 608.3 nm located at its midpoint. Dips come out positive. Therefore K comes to 0.037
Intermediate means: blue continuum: 19.3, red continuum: 20.1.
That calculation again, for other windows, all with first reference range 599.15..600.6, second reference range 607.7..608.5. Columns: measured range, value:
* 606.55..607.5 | -0.05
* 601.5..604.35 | 0.01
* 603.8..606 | -0.04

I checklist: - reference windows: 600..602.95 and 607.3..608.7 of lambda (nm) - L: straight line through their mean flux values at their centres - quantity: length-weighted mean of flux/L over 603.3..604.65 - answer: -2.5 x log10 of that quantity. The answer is -0.028 mag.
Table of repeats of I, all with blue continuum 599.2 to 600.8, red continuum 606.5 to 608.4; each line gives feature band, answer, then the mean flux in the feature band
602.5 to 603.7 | 0.02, 19.2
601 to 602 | 0.06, 18.5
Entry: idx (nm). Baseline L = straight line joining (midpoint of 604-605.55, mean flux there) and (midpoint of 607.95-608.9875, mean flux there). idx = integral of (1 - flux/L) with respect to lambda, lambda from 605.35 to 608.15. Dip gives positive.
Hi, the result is 0.00 nm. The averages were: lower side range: 20.1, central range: 19.6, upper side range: 19.2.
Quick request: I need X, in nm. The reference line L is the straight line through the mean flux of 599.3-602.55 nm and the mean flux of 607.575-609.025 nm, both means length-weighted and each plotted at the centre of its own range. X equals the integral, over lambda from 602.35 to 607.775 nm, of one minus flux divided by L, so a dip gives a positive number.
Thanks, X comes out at -0.14 nm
